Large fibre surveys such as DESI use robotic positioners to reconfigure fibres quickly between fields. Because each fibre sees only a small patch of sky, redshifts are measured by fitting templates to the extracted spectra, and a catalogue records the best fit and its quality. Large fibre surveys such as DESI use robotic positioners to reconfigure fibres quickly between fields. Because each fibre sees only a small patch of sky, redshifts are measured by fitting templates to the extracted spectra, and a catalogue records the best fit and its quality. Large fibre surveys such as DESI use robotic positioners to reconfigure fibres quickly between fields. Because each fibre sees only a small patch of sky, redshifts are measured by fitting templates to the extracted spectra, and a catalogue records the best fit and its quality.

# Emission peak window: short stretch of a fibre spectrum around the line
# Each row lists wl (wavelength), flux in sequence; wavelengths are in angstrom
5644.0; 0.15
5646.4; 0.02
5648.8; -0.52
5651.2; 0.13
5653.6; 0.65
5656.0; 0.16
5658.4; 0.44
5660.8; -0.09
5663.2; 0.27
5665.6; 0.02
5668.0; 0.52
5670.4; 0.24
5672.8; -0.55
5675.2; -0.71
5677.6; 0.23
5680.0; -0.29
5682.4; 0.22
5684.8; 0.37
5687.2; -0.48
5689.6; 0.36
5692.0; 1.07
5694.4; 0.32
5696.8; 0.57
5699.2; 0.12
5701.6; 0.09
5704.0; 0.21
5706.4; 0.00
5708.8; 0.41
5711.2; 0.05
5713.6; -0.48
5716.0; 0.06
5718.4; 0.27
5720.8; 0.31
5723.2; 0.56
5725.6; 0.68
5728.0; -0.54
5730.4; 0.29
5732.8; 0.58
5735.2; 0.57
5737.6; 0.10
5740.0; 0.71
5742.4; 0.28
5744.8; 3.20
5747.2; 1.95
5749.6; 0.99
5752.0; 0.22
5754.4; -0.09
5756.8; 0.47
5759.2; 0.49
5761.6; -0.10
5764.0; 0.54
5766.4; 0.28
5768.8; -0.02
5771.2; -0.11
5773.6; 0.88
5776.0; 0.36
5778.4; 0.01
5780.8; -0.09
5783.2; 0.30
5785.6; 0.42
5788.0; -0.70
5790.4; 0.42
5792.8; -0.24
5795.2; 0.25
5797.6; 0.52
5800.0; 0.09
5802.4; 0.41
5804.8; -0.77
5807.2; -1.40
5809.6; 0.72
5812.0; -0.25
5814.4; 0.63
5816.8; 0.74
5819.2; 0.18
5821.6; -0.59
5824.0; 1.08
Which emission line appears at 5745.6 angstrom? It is [O III]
